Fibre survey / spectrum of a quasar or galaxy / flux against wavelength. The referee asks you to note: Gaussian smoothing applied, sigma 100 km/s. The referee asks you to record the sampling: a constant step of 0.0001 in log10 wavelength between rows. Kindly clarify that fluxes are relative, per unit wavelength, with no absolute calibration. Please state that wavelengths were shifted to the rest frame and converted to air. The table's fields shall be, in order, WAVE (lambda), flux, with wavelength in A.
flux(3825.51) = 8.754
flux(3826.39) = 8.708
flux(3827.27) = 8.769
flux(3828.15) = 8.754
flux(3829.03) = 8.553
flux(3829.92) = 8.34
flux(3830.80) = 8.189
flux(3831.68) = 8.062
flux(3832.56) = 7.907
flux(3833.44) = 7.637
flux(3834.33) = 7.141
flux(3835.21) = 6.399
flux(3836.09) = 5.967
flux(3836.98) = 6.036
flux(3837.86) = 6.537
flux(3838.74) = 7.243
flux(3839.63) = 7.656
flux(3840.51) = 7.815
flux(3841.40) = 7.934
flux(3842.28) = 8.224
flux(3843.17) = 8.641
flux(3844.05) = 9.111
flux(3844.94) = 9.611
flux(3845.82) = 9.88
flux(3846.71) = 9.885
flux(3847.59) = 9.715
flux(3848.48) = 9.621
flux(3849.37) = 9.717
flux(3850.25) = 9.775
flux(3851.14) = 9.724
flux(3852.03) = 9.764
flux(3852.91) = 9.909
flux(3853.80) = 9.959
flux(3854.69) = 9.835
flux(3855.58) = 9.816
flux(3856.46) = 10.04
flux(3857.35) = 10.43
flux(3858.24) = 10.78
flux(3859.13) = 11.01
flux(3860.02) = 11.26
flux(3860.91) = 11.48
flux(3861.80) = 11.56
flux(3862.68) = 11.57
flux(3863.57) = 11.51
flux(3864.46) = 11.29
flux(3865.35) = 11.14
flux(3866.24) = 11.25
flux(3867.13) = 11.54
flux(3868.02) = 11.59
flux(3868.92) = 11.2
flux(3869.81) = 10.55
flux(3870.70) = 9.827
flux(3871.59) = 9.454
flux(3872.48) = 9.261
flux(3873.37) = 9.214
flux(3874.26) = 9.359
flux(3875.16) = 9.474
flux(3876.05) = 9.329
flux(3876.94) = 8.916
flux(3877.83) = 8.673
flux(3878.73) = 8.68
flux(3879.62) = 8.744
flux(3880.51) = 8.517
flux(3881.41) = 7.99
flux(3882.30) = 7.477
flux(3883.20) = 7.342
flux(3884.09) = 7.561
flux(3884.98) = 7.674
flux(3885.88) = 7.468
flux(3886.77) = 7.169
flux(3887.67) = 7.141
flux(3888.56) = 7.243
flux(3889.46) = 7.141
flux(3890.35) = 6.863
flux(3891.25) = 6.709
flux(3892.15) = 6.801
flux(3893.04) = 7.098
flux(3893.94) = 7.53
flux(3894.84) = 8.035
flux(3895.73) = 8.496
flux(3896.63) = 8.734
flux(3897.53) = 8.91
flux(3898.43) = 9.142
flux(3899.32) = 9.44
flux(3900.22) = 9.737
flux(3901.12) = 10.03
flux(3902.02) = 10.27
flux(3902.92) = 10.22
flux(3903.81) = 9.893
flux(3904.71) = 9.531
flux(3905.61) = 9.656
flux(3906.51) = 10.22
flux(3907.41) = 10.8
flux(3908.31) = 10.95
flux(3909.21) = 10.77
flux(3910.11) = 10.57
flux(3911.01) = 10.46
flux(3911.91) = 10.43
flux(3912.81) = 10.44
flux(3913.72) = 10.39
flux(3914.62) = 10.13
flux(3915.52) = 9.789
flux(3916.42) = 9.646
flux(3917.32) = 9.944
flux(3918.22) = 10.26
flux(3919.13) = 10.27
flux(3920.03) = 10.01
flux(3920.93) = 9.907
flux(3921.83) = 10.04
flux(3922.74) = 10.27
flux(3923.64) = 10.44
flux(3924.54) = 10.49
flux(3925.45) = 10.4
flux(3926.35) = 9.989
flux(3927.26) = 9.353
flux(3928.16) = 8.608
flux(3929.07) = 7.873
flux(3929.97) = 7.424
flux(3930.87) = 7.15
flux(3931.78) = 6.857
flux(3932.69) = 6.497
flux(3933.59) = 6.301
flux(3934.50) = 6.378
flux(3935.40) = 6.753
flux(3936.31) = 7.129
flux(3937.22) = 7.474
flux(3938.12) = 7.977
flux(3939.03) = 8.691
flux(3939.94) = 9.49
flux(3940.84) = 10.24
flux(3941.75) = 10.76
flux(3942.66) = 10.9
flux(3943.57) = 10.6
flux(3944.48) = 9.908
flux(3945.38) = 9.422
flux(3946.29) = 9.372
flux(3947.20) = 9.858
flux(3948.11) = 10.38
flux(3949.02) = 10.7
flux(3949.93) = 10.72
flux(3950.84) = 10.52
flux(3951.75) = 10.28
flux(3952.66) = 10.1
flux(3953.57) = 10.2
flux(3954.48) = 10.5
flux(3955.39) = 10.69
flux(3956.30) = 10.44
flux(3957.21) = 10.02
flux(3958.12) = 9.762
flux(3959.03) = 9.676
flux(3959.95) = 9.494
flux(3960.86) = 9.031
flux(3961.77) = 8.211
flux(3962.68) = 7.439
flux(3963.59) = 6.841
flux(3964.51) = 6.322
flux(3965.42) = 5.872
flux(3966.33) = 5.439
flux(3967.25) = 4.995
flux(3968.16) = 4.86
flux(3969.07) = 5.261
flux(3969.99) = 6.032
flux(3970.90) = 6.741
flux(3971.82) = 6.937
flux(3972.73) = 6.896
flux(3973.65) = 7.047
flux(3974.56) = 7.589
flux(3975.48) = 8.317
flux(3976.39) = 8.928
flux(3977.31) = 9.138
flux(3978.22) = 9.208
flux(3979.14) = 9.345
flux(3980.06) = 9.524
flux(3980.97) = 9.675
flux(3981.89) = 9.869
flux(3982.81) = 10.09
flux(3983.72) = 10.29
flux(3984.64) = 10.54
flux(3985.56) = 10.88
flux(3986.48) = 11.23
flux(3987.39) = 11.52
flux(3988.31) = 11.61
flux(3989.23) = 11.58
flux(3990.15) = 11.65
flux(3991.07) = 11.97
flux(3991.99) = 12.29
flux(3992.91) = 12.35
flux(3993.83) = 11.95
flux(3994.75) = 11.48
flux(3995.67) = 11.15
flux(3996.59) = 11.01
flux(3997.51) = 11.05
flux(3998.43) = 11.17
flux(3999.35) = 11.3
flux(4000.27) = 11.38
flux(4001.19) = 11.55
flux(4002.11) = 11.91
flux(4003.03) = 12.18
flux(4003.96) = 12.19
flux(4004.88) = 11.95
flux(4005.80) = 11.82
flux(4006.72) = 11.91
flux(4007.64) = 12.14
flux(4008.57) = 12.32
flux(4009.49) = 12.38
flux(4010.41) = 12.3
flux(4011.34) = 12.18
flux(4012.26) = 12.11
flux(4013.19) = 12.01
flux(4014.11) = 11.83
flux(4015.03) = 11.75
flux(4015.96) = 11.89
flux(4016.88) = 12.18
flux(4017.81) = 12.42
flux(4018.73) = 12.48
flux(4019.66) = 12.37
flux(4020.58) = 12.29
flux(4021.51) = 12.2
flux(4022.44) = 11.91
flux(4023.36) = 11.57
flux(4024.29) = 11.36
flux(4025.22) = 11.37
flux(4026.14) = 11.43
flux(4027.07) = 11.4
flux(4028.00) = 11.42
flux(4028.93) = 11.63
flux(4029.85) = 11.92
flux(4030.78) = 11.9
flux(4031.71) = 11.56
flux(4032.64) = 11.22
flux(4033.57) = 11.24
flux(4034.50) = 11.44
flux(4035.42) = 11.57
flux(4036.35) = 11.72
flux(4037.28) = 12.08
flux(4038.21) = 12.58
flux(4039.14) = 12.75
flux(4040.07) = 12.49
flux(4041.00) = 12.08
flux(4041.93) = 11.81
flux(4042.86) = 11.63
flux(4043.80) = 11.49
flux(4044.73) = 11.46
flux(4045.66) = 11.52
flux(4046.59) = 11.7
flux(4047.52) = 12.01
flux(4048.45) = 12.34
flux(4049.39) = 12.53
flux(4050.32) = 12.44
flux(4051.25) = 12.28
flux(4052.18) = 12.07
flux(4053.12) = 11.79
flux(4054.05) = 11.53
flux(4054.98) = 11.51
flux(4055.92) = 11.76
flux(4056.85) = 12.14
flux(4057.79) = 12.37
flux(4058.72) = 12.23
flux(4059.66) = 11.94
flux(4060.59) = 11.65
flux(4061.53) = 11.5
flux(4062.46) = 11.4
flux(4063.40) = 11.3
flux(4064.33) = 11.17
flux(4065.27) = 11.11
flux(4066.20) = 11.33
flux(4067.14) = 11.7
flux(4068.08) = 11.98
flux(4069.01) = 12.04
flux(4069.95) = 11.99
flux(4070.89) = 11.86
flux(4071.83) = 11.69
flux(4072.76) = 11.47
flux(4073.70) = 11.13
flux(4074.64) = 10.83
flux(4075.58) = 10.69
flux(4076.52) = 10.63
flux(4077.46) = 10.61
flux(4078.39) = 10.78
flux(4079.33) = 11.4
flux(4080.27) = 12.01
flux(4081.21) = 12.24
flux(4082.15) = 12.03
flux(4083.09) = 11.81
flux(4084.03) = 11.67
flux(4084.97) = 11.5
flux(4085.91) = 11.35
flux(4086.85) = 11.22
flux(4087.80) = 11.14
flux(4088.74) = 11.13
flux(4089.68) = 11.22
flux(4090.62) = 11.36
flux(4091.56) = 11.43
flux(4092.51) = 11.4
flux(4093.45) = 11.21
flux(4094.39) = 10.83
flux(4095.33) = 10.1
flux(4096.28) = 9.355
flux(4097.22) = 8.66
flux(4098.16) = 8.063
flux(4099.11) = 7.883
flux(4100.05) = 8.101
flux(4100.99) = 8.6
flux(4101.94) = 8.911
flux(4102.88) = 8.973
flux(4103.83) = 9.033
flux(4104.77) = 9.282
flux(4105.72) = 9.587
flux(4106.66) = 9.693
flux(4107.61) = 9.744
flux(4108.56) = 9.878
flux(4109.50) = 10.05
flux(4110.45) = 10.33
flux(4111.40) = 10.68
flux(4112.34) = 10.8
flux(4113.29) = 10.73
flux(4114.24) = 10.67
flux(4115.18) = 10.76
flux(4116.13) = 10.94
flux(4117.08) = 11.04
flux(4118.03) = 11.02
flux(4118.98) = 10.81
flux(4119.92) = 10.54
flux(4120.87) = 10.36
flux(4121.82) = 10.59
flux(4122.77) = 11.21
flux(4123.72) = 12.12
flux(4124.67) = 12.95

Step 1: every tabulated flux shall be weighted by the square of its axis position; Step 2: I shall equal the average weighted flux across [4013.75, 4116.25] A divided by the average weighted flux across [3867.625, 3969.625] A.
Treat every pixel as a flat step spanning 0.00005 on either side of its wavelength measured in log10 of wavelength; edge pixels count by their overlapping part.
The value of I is 1.3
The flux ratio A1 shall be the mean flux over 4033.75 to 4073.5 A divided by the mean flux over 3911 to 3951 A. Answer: 1.27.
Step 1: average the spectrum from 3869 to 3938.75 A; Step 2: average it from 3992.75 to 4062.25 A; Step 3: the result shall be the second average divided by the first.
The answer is 1.33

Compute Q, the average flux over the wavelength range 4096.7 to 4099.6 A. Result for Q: 8.23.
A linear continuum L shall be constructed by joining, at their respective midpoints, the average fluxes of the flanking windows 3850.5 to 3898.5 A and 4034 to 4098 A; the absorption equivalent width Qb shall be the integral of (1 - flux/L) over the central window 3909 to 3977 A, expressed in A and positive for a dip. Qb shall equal 7.9 A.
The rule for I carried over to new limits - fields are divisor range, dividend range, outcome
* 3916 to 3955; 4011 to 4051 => 1.34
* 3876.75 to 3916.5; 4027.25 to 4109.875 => 1.37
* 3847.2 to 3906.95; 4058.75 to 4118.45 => 1.28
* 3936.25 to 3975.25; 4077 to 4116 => 1.29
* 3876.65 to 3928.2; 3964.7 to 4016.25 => 1.17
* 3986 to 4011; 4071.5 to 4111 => 0.93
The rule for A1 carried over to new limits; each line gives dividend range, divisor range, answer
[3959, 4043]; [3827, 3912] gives 1.16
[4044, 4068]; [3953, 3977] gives 1.50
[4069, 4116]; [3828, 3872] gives 1.12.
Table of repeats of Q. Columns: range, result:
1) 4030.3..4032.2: 11.7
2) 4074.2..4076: 10.8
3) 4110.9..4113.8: 10.7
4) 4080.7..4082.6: 12.1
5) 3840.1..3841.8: 7.85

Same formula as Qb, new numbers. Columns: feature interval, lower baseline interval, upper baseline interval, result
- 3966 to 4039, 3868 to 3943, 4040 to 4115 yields -4.4 A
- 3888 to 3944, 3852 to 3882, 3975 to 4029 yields 7.8 A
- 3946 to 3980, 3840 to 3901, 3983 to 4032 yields 7.6 A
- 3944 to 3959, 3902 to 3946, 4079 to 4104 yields -0.9 A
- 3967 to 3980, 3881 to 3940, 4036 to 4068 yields 3.6 A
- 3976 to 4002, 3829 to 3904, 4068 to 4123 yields -2.6 A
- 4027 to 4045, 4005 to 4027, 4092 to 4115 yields -0.5 A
